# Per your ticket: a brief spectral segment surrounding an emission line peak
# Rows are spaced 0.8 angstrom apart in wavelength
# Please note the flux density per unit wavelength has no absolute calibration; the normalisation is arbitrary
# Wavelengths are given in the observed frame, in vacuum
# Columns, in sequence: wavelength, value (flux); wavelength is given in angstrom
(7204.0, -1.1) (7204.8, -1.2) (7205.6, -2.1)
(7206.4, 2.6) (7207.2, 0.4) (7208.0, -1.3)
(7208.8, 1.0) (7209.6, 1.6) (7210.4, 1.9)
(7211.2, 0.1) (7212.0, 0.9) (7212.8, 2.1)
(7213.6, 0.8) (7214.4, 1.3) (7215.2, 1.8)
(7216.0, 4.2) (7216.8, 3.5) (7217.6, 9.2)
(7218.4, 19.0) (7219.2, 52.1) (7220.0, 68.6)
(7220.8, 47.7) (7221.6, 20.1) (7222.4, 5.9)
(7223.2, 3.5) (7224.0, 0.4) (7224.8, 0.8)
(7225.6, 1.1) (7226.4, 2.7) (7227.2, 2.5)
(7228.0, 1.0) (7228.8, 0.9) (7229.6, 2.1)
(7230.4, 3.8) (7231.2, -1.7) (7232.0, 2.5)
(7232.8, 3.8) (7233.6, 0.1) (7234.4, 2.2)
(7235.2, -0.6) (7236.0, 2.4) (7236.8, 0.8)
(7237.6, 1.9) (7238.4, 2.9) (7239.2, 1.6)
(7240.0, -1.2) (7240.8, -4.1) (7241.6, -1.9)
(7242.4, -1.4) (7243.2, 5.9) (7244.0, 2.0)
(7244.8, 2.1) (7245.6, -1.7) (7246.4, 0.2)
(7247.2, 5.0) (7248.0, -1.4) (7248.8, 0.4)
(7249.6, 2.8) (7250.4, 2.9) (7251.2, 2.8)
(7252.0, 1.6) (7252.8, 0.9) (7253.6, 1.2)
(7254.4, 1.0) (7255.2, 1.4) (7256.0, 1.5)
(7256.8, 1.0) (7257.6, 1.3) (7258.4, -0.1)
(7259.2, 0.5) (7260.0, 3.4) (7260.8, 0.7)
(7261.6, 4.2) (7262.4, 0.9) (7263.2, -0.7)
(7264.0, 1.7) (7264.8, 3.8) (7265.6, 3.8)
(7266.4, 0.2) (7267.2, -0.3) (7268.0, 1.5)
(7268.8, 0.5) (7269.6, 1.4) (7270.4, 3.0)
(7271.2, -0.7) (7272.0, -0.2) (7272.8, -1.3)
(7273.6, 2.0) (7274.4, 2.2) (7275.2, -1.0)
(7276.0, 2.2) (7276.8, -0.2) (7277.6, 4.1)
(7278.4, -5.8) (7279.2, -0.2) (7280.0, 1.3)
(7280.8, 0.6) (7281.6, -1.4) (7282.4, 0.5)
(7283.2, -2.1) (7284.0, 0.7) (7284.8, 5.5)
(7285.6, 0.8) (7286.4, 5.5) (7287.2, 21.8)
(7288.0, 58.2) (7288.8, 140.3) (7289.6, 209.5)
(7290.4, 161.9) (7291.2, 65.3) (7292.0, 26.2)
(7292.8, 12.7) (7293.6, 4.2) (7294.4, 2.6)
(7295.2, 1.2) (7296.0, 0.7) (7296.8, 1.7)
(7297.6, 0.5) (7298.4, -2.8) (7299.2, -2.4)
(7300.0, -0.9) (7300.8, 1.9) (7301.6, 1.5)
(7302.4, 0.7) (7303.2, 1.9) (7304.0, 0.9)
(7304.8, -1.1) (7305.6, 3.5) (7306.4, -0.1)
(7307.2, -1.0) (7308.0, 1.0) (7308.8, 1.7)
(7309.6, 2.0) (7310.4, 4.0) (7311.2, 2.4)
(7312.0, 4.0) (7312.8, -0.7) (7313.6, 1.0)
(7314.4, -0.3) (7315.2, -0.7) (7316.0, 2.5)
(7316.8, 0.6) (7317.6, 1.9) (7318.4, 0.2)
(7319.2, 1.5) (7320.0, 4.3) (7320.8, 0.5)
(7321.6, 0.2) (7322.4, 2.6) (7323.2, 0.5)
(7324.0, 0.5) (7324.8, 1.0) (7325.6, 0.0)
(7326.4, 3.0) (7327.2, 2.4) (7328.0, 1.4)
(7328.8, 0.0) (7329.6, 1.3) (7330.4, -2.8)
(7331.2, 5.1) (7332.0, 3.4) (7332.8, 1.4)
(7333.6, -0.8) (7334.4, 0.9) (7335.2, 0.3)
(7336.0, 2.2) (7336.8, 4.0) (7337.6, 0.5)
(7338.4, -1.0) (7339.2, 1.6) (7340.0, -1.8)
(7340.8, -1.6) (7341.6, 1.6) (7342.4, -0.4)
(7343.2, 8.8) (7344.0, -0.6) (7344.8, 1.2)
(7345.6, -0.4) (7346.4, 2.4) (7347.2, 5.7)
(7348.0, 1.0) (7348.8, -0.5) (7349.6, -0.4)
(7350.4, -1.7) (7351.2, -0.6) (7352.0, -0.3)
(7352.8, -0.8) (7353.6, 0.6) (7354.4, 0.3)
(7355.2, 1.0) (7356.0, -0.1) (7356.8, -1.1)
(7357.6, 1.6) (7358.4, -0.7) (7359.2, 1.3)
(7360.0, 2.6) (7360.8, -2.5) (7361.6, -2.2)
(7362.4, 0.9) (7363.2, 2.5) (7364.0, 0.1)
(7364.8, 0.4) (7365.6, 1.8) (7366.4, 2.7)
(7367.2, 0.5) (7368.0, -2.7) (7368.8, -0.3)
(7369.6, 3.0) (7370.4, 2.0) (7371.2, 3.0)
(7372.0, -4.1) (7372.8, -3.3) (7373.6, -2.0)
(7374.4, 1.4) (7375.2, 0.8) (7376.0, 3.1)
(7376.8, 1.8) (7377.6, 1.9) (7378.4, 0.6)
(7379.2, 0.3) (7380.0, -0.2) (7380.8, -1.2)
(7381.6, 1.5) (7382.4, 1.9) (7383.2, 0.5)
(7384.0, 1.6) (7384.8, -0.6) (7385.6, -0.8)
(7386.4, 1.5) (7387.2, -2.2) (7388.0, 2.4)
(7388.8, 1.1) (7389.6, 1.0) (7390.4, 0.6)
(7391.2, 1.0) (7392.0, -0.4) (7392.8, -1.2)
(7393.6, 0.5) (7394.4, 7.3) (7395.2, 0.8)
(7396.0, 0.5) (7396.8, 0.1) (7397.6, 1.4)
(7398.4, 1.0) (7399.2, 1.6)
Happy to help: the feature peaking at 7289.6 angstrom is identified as [O III]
